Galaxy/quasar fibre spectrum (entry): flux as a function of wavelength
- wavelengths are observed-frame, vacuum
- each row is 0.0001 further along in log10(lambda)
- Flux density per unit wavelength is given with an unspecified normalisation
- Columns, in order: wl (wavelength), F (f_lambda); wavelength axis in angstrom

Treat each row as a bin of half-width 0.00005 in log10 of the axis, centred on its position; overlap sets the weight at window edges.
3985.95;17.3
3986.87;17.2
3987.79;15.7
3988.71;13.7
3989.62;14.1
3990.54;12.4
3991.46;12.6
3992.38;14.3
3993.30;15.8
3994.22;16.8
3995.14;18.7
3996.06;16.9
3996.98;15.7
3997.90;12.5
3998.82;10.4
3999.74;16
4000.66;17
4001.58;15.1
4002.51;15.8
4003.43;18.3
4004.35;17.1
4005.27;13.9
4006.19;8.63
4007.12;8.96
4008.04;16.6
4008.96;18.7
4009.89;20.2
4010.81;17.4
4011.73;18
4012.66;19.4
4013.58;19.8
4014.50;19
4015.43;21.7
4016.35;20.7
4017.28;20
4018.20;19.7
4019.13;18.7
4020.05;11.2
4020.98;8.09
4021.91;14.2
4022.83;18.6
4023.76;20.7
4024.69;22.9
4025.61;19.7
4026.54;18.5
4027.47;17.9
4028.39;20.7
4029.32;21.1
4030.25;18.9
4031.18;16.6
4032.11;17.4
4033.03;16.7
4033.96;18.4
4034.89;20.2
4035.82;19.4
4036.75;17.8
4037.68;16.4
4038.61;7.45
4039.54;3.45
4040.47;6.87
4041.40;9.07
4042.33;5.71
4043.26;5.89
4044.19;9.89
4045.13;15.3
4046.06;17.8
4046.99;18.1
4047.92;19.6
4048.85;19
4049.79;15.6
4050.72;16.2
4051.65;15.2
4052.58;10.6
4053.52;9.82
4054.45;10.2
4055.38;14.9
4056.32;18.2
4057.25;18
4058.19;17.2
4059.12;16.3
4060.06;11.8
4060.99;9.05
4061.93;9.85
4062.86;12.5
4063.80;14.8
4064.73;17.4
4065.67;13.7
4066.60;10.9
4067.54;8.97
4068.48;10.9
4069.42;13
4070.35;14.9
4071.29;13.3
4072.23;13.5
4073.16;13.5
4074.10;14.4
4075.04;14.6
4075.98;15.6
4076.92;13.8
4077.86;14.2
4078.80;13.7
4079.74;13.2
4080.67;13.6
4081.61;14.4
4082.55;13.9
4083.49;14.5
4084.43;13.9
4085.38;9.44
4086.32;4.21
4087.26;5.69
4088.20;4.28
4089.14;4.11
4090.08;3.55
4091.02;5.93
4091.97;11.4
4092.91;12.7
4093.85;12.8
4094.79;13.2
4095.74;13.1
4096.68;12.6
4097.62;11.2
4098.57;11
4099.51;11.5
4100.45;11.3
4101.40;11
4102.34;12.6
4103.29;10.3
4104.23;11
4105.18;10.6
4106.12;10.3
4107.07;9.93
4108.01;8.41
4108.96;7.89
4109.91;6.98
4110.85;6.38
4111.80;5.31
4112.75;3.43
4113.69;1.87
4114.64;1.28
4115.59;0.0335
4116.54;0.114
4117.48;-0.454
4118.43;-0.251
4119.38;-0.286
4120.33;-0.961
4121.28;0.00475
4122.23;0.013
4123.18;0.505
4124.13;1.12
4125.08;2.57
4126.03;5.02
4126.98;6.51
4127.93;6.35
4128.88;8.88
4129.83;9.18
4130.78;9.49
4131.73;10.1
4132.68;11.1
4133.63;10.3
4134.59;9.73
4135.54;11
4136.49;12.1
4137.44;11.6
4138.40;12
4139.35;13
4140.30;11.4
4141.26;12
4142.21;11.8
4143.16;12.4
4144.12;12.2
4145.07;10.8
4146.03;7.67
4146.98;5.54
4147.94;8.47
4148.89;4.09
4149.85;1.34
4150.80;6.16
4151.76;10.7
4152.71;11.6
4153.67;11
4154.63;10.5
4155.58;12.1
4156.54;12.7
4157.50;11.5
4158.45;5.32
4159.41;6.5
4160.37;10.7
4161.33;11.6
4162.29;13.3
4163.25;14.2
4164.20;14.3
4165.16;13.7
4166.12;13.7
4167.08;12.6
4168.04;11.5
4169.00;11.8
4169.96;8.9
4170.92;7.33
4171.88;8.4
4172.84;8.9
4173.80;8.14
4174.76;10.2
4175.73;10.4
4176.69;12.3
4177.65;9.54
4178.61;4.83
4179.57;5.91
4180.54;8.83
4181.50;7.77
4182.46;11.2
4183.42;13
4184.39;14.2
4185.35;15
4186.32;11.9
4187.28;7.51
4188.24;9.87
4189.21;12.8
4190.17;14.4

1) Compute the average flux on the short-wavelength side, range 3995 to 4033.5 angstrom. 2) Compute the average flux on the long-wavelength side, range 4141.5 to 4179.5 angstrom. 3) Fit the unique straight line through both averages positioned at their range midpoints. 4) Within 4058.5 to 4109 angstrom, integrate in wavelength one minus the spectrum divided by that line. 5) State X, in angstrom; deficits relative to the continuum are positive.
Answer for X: 7.80 angstrom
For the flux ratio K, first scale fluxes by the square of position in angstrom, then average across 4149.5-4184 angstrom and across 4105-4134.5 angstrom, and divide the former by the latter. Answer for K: 2.1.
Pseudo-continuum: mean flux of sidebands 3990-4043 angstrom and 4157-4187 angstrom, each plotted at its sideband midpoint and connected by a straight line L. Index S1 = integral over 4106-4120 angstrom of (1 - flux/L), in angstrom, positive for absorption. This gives 9.8 angstrom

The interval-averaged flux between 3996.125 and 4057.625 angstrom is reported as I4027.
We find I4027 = 15.8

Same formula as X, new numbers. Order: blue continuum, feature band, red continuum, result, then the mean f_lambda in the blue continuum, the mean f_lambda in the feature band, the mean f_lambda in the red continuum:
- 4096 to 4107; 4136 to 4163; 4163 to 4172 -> 3.6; 11.2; 10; 11.7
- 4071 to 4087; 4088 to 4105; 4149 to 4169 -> 3.0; 13.1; 10.3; 10.7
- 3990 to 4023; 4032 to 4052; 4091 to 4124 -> -2.0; 16.1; 14.1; 6.88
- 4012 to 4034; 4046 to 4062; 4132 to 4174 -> 1.5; 18.4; 14.9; 10.4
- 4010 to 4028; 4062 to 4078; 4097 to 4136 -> -1.9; 18.3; 13.4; 6.42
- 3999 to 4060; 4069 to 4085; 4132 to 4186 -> -0.1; 15.9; 14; 10.3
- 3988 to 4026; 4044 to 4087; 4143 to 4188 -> 0.9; 16.3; 13.8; 10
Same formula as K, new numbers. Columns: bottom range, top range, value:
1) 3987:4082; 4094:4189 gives 0.61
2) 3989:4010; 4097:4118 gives 0.52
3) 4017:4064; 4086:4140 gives 0.50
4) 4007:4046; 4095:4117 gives 0.53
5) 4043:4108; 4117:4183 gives 0.72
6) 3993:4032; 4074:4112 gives 0.65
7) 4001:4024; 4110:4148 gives 0.41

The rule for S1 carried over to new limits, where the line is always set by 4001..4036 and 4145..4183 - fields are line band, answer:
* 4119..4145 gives 7.76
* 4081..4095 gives 4.30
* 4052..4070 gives 2.58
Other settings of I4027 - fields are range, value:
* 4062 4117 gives 10.4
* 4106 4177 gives 8.1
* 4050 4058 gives 14.3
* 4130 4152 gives 9.76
